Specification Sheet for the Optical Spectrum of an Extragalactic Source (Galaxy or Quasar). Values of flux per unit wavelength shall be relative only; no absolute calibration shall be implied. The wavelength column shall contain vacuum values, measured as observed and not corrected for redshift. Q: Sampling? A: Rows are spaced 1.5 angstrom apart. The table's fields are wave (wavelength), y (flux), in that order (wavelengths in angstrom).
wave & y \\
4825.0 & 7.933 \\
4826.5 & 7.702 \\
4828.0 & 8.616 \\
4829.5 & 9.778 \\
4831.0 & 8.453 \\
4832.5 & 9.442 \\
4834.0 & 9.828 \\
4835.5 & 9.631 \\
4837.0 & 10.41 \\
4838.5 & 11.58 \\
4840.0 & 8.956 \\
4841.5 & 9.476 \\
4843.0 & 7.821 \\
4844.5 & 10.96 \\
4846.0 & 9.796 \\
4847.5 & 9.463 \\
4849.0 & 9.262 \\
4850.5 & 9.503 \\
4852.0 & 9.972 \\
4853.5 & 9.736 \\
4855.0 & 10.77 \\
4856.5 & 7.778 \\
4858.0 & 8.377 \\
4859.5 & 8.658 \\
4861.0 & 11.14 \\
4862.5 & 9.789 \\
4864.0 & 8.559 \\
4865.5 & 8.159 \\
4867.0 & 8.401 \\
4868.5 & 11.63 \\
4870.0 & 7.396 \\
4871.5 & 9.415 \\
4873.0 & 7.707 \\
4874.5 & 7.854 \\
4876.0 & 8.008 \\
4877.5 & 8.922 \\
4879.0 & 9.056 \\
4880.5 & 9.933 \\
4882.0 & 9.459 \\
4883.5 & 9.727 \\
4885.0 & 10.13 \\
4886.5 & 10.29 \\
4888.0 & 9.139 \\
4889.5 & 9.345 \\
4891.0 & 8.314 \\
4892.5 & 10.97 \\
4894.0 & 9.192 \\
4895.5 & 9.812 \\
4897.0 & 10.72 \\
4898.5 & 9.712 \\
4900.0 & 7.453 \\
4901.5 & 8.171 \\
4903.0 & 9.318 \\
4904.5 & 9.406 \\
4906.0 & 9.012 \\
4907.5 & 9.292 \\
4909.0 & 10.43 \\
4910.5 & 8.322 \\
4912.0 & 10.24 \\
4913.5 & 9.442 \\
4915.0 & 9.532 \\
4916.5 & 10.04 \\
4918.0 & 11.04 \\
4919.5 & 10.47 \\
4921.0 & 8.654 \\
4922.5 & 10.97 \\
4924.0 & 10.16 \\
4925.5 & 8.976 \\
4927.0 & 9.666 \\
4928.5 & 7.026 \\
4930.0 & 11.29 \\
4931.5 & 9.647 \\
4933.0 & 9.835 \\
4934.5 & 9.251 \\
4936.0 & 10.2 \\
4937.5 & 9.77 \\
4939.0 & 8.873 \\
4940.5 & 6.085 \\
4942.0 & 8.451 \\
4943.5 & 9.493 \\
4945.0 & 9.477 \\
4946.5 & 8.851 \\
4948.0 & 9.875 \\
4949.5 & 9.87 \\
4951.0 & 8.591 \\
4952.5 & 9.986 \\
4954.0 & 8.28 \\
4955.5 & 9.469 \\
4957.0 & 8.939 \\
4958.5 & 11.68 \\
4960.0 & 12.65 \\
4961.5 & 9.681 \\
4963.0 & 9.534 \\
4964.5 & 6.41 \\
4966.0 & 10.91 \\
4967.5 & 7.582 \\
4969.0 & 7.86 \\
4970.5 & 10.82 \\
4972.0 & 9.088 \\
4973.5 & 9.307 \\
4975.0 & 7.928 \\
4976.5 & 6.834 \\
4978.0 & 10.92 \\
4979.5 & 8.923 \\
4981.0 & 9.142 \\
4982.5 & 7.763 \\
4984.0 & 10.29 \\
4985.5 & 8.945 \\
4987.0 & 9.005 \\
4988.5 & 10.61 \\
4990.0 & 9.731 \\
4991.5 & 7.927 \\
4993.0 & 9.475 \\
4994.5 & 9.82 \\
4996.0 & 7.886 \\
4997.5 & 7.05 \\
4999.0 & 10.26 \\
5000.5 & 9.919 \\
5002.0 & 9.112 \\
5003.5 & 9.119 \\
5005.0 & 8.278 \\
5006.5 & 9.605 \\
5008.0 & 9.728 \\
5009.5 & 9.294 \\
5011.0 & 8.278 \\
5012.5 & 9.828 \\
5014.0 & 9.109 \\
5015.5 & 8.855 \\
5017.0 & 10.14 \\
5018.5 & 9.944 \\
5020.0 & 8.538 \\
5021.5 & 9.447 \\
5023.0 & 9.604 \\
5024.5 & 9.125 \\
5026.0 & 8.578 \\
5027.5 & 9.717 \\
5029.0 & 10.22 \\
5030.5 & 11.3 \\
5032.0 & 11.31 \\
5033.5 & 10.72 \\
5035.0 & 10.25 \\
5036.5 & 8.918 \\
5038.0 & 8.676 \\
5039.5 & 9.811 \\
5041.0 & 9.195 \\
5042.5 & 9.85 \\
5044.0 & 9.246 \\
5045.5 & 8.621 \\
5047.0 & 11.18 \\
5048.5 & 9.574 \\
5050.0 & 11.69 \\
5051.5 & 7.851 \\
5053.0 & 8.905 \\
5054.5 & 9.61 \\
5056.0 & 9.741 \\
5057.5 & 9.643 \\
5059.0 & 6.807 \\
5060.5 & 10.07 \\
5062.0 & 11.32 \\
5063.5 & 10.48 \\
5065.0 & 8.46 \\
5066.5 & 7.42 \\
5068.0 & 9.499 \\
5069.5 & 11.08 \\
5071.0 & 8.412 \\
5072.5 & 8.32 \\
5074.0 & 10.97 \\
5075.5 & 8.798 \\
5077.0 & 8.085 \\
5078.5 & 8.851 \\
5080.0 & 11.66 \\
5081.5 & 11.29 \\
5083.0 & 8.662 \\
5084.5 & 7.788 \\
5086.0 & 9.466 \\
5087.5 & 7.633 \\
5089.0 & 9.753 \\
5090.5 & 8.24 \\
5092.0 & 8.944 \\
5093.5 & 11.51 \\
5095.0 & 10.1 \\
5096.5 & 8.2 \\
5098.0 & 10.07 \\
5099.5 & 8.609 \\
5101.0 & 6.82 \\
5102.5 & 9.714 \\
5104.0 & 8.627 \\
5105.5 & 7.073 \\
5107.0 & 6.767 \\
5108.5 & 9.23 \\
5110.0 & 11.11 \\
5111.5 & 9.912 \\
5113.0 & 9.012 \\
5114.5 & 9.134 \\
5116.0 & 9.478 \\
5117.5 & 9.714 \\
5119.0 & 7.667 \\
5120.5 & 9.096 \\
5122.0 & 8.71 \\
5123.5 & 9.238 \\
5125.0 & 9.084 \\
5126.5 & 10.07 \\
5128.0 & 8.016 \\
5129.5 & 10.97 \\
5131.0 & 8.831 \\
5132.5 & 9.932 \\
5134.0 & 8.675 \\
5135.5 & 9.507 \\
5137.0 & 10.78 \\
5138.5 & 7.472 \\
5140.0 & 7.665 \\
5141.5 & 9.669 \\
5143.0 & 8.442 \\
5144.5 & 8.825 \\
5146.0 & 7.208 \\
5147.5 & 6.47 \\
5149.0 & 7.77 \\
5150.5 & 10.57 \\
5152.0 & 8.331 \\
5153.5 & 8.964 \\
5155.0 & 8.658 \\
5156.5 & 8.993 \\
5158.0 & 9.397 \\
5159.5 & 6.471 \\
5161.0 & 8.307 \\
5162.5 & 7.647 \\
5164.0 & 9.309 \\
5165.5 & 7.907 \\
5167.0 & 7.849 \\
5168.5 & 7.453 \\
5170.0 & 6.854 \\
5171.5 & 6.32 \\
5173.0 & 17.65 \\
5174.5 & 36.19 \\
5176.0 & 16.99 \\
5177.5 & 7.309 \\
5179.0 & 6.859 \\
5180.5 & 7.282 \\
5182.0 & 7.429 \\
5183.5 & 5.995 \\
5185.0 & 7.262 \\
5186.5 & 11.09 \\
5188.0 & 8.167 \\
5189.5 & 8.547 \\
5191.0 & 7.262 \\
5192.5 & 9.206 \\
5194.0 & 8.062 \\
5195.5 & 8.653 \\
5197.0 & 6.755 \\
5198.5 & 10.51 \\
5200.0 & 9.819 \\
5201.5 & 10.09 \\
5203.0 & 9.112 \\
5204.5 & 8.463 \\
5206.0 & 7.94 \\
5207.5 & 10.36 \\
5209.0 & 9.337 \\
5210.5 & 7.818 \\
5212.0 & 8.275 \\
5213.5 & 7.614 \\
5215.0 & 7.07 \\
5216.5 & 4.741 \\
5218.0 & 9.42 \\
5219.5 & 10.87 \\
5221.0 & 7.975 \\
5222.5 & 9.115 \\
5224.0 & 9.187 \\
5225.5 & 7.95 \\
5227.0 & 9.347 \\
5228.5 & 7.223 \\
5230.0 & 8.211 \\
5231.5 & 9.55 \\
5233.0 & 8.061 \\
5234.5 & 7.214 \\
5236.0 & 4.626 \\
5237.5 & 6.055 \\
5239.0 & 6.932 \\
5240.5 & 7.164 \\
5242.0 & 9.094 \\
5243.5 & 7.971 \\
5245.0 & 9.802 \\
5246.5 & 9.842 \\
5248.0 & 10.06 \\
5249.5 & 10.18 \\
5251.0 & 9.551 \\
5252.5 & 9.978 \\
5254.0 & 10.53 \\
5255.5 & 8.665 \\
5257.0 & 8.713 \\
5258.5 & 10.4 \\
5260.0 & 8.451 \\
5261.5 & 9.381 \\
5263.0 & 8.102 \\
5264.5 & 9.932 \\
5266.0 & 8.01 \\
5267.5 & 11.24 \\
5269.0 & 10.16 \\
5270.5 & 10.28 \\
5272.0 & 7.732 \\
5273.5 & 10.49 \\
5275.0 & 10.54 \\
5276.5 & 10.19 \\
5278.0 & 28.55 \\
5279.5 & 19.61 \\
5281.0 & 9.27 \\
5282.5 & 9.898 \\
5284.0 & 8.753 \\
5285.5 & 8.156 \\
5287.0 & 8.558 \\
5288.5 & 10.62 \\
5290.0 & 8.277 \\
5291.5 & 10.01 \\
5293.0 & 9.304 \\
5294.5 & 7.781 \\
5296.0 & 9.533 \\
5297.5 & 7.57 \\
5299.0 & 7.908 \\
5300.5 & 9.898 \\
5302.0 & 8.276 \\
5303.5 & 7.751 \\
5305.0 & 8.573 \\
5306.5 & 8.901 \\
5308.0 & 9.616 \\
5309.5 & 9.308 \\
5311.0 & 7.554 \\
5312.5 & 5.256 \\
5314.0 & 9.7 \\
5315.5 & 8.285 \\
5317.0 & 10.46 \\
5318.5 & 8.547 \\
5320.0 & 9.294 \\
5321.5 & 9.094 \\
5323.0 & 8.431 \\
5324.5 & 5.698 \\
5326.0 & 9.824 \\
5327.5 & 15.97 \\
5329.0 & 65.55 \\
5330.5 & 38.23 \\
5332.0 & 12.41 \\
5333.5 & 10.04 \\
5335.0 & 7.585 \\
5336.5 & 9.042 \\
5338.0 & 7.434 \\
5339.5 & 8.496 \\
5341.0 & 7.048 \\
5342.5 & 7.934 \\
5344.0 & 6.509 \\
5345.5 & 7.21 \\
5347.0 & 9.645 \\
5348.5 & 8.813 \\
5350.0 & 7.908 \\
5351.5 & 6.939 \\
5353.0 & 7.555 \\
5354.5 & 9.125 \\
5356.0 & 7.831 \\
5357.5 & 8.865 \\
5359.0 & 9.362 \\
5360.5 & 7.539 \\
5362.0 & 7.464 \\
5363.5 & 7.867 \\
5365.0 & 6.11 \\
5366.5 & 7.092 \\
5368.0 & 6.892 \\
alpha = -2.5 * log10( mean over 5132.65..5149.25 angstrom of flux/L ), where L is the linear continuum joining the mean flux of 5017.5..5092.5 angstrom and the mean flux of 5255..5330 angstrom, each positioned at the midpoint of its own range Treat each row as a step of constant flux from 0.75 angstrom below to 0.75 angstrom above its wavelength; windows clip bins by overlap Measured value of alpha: 0.18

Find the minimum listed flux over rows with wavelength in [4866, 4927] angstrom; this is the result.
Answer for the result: 7.396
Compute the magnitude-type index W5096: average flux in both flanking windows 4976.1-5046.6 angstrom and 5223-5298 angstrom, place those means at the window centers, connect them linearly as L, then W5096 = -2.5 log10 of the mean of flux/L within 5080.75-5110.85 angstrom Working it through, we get 0.052 mag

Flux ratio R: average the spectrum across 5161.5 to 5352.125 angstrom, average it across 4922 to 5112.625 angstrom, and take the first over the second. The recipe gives 1.06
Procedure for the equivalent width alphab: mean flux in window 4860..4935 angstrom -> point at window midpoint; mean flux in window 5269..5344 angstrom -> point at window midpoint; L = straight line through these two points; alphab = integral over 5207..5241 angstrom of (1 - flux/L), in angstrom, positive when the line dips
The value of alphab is 9.1 angstrom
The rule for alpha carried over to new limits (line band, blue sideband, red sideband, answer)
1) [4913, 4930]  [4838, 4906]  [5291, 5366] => -0.03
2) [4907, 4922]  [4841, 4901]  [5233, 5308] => -0.05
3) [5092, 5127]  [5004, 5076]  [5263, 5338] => 0.11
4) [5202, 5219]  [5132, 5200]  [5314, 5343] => 0.25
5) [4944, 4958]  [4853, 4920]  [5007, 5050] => 0.02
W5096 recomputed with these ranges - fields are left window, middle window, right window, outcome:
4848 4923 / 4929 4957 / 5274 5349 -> 0.04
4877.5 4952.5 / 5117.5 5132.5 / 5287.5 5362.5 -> 0.09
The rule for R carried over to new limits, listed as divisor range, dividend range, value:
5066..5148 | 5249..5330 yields 1.20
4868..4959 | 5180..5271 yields 0.92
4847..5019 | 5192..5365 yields 1.05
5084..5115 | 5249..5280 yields 1.22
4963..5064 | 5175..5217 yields 0.93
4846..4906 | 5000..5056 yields 1.03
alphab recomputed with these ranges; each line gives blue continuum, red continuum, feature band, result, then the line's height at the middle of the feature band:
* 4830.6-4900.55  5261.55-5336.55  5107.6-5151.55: 6.69 angstrom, 10.7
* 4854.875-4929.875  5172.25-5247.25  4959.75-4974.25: 0.02 angstrom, 9.28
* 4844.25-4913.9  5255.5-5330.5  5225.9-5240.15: 4.45 angstrom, 10.9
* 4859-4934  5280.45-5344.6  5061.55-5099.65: 2.57 angstrom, 10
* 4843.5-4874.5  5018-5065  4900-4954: 0.23 angstrom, 9.42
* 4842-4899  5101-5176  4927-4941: 0.26 angstrom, 9.37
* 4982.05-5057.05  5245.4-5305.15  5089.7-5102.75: 0.68 angstrom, 9.62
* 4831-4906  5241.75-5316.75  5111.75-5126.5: 0.74 angstrom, 9.58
